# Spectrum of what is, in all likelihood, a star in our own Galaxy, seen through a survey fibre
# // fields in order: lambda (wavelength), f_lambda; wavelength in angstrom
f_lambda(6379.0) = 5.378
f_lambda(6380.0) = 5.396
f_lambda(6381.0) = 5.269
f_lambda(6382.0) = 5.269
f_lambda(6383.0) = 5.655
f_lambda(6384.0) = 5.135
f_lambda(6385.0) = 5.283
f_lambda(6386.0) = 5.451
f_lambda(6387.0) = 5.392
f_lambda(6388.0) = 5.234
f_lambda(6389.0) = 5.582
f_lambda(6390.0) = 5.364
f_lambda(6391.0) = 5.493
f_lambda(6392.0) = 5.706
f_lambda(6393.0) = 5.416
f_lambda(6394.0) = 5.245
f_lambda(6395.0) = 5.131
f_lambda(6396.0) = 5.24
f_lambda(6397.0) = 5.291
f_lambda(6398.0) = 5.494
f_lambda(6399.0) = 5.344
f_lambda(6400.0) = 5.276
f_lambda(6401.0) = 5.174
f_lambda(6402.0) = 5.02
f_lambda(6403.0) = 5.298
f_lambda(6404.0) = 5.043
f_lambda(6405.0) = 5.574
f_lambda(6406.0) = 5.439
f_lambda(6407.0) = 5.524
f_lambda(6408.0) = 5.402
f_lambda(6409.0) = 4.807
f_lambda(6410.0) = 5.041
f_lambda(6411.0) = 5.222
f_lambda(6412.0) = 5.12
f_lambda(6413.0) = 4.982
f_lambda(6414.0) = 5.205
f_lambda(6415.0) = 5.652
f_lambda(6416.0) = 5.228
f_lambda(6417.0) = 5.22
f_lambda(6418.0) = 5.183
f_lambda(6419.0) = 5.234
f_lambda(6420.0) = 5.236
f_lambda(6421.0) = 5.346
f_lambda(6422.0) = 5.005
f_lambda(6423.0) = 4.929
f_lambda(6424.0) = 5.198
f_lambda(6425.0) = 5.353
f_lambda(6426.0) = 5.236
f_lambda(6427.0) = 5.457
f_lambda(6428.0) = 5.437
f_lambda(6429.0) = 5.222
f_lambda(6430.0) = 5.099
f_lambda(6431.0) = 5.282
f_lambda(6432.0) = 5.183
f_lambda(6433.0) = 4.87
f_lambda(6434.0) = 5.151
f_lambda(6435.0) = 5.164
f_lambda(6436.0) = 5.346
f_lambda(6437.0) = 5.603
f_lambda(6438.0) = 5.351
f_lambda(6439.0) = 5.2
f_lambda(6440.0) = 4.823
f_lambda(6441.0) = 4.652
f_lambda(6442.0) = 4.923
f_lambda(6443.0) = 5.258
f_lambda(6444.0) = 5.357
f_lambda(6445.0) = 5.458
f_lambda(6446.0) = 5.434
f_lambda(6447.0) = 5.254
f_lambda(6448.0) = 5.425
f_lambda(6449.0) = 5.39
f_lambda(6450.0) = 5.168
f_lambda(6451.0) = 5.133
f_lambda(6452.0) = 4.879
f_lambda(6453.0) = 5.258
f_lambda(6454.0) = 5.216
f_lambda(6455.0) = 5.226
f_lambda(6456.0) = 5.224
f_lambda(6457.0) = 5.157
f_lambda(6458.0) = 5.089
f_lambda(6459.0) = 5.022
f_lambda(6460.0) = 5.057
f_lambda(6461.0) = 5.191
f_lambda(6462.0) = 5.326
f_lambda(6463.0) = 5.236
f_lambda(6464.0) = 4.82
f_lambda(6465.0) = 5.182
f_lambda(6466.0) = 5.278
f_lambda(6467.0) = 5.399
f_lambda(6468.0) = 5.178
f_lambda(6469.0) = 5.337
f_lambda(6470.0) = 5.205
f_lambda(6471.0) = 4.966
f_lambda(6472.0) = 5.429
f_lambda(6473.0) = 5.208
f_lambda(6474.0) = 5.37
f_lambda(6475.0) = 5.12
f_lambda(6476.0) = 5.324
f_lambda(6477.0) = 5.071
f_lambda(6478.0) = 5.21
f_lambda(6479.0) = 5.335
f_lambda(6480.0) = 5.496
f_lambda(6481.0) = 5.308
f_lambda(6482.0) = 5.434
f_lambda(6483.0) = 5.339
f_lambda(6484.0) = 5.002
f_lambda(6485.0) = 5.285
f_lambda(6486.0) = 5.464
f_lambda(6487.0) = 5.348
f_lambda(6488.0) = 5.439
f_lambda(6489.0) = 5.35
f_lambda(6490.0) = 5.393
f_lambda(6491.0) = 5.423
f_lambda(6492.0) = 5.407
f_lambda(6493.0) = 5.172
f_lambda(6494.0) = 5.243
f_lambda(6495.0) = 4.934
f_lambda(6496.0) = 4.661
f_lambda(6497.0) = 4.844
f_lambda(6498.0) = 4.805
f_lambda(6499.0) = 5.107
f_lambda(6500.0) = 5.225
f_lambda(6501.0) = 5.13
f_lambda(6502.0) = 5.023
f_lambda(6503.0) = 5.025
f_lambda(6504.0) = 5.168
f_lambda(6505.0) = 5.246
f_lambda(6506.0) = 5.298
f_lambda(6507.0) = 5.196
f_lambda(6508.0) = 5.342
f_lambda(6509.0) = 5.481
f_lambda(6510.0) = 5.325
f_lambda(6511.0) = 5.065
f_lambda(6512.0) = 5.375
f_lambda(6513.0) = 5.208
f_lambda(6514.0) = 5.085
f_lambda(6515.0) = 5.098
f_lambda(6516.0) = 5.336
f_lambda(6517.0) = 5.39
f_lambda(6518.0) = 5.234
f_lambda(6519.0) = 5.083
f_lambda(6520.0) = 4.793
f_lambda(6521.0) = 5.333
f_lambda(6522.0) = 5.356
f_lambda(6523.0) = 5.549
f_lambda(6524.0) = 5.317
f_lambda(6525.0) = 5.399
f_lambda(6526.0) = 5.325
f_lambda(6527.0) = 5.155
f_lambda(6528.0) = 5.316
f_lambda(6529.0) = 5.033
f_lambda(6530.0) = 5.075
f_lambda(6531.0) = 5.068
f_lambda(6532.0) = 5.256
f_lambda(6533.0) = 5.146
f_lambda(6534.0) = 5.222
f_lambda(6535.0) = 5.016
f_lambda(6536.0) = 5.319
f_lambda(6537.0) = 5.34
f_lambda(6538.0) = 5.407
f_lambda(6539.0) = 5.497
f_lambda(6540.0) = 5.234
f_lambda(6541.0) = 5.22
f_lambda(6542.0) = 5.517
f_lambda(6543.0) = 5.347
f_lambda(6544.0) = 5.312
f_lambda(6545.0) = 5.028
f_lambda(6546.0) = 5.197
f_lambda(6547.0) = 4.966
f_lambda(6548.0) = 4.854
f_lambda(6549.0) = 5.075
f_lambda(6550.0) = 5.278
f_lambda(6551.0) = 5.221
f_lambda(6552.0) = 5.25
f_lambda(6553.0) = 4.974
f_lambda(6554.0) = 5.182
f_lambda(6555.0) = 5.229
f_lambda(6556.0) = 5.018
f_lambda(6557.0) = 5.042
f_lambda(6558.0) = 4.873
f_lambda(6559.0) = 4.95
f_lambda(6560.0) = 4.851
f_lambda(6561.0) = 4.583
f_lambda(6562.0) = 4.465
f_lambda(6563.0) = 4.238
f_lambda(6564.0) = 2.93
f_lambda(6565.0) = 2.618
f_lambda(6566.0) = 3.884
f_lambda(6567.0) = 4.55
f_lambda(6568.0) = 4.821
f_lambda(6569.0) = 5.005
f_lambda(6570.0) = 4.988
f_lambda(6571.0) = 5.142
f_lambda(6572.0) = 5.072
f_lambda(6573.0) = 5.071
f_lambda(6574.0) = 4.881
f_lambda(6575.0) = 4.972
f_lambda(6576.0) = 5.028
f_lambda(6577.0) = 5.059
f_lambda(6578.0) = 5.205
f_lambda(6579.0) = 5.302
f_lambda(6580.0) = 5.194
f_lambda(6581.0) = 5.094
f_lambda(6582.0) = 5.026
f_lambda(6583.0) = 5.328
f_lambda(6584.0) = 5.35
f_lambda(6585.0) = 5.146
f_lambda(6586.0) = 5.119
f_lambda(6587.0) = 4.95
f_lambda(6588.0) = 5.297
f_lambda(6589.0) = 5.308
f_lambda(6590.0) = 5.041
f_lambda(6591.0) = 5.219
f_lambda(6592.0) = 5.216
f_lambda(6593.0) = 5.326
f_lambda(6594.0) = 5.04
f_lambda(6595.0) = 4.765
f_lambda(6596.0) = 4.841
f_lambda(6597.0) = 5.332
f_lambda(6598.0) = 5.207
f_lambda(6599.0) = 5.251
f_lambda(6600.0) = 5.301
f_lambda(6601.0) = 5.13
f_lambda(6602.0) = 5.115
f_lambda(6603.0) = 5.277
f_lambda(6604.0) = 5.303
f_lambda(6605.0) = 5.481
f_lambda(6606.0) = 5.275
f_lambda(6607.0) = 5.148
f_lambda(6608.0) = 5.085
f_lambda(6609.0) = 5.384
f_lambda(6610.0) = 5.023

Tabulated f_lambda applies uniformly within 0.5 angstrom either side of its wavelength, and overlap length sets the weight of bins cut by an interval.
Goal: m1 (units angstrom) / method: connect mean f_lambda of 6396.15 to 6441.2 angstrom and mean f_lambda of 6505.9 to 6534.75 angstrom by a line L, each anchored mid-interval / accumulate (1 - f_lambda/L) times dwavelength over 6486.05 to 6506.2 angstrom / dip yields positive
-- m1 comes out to 0.2 angstrom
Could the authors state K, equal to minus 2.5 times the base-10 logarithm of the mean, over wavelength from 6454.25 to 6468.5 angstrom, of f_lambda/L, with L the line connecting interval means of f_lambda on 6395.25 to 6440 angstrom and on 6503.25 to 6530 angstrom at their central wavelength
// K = 0.01 mag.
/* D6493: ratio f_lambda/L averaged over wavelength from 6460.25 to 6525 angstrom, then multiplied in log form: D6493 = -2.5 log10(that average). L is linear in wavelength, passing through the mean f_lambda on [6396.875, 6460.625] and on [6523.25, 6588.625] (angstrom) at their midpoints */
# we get -0.02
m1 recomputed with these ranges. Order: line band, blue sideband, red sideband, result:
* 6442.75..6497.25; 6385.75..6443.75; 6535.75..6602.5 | -0.8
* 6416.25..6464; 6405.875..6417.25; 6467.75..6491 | 0.5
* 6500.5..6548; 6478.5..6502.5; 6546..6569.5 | -2.6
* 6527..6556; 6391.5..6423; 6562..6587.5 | -1.8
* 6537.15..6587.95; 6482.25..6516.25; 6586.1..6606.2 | 2.3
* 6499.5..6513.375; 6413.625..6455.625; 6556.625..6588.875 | -0.6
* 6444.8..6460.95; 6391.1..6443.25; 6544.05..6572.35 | -0.3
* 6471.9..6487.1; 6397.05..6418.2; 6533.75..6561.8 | -0.3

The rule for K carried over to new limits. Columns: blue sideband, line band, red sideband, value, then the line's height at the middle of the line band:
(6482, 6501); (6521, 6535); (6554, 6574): -0.07 mag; 4.91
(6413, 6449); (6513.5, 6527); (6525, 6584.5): -0.04 mag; 5.06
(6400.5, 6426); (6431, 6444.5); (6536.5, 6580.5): 0.00 mag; 5.17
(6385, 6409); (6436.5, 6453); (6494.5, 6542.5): 0.02 mag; 5.29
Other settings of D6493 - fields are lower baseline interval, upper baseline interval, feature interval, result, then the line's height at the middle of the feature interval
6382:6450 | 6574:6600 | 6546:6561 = 0.03 mag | 5.17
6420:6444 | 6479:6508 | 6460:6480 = 0.00 mag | 5.2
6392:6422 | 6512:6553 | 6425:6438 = 0.00 mag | 5.25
